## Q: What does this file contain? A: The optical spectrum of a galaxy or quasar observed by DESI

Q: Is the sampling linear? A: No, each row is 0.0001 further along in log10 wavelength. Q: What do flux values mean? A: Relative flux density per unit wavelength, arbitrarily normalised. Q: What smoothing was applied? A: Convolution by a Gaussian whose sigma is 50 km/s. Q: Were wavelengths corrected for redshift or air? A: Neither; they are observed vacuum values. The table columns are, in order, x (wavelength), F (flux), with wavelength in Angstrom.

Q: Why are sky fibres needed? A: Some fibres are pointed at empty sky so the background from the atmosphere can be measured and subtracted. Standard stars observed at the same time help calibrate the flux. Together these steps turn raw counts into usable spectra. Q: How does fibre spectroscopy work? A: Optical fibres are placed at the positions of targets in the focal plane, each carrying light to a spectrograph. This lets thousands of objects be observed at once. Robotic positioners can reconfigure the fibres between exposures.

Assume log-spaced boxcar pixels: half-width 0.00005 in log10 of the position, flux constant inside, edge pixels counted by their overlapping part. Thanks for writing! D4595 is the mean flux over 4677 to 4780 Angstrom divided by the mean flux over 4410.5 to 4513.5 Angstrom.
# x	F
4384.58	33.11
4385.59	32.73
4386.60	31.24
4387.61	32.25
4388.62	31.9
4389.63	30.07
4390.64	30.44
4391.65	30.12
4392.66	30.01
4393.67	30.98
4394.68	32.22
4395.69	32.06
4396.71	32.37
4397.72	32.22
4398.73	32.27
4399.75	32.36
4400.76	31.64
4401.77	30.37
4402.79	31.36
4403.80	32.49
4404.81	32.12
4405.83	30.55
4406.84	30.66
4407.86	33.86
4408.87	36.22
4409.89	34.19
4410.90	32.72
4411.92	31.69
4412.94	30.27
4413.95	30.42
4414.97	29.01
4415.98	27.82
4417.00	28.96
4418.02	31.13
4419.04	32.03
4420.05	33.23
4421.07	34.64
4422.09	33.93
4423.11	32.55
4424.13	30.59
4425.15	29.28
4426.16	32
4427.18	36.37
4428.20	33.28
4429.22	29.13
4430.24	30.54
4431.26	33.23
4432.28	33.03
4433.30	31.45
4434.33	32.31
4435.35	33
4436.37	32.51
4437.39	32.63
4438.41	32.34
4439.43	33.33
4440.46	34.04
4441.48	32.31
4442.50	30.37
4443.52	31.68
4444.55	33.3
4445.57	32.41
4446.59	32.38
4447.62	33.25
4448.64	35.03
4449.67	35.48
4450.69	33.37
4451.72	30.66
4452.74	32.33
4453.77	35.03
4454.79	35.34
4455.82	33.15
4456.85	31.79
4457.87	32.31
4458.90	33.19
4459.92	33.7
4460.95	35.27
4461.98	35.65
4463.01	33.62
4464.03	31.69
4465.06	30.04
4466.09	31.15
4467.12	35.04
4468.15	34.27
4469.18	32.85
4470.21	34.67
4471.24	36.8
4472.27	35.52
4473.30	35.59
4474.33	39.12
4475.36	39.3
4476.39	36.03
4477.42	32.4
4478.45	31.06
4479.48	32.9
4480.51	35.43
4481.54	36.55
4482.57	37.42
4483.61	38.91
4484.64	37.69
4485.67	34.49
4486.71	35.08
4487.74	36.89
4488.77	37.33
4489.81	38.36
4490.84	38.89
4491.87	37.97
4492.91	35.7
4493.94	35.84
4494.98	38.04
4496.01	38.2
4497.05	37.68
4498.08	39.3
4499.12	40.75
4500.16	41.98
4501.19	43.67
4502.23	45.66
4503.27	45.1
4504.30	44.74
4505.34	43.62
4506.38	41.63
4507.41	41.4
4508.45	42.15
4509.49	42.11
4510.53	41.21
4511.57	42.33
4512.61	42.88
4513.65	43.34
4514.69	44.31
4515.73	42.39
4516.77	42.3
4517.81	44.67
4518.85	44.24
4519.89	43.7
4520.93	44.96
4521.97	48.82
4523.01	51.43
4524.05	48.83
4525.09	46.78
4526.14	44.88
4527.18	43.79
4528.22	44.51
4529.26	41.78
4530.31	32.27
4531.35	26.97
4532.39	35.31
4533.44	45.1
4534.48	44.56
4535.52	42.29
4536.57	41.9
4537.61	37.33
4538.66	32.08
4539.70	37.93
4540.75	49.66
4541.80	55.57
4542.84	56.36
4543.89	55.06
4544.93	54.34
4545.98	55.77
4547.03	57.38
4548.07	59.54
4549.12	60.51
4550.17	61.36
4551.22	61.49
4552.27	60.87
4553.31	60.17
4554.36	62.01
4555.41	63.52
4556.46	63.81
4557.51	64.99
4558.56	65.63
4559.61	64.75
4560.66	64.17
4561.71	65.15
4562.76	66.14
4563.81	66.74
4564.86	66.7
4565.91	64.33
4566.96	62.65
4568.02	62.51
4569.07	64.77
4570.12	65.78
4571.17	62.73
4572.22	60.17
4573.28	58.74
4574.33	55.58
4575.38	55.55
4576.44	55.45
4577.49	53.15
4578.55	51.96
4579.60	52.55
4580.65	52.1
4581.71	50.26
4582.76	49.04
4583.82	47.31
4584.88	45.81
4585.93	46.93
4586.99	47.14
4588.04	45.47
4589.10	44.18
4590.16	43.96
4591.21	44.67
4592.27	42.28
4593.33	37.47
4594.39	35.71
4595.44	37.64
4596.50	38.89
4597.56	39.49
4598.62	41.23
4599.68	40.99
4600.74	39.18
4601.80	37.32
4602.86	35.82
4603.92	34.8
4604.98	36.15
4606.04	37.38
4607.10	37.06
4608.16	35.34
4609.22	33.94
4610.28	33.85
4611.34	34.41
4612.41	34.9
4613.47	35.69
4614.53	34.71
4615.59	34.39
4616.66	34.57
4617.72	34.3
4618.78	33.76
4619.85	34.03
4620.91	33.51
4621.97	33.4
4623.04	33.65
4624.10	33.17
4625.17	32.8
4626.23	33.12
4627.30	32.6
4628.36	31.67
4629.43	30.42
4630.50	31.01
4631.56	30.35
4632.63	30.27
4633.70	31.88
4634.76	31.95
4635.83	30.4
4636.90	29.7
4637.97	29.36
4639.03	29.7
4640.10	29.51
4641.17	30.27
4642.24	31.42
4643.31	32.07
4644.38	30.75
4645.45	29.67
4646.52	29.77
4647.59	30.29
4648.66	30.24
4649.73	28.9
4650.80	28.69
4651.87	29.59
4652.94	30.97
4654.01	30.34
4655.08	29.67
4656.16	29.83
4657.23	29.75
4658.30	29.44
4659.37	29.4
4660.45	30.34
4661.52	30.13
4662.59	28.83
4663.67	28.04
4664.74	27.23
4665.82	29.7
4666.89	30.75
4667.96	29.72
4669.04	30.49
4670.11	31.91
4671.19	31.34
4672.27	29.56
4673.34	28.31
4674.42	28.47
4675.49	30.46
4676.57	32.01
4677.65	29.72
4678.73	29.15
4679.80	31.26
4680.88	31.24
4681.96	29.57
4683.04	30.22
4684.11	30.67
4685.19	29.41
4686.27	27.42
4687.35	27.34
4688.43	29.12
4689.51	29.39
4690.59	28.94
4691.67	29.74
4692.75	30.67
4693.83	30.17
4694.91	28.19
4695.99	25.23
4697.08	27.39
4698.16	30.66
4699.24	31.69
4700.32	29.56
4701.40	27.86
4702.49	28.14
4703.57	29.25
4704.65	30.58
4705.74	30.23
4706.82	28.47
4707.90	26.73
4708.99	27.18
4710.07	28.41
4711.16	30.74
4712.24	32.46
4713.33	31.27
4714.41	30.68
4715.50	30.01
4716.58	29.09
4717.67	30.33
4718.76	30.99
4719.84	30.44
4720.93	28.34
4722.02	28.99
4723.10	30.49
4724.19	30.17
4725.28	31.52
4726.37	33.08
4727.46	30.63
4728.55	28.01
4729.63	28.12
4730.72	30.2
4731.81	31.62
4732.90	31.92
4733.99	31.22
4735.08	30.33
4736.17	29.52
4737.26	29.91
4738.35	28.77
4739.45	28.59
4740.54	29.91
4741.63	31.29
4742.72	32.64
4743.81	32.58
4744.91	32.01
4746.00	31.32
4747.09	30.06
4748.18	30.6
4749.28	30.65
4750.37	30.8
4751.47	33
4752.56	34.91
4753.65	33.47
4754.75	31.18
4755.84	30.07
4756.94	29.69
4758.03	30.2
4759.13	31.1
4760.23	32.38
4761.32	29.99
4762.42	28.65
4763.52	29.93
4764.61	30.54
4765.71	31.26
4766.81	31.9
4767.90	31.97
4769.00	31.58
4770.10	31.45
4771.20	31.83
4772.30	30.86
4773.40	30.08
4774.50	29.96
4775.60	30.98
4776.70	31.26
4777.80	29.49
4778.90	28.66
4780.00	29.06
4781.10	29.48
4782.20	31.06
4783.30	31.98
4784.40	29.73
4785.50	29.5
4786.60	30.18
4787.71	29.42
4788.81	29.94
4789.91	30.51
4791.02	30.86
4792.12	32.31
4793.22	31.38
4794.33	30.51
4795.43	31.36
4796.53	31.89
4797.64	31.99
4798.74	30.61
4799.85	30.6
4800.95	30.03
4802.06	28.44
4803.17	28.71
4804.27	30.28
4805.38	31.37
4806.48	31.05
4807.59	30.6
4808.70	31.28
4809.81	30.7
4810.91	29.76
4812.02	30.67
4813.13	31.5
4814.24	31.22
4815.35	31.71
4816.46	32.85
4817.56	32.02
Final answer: 0.86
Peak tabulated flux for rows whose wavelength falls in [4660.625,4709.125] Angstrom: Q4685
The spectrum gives 32.01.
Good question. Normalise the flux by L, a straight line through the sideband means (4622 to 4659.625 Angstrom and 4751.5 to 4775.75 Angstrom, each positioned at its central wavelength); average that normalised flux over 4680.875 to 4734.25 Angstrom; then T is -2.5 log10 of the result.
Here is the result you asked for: 0.05 mag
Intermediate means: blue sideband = 30.7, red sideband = 31.1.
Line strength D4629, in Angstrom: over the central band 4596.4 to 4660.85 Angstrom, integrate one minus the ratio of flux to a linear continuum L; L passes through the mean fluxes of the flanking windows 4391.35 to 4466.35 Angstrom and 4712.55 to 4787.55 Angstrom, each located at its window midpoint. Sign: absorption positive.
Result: -3.1 Angstrom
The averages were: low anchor 32.3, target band 32.8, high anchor 30.6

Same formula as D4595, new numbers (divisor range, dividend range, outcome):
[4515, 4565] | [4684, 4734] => 0.58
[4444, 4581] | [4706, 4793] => 0.68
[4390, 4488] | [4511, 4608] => 1.50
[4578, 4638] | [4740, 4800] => 0.82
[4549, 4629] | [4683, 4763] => 0.64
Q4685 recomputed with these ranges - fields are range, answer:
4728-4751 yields 32.64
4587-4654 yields 45.47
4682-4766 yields 34.91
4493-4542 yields 55.57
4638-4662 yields 32.07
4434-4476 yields 39.3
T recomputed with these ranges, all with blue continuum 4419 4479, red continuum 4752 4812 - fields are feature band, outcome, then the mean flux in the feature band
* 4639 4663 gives 0.06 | 30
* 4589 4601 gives -0.25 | 40.4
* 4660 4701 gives 0.07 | 29.6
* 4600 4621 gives -0.11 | 35.3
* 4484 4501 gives -0.15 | 37.9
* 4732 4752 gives 0.01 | 30.8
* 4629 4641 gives 0.05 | 30.4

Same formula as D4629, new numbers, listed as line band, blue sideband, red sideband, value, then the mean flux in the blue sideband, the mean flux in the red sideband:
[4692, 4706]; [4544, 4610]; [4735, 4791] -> 3.3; 52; 30.7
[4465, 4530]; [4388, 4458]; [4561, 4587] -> 7.1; 32.2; 57.4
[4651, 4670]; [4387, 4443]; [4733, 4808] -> 0.9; 31.9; 30.7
